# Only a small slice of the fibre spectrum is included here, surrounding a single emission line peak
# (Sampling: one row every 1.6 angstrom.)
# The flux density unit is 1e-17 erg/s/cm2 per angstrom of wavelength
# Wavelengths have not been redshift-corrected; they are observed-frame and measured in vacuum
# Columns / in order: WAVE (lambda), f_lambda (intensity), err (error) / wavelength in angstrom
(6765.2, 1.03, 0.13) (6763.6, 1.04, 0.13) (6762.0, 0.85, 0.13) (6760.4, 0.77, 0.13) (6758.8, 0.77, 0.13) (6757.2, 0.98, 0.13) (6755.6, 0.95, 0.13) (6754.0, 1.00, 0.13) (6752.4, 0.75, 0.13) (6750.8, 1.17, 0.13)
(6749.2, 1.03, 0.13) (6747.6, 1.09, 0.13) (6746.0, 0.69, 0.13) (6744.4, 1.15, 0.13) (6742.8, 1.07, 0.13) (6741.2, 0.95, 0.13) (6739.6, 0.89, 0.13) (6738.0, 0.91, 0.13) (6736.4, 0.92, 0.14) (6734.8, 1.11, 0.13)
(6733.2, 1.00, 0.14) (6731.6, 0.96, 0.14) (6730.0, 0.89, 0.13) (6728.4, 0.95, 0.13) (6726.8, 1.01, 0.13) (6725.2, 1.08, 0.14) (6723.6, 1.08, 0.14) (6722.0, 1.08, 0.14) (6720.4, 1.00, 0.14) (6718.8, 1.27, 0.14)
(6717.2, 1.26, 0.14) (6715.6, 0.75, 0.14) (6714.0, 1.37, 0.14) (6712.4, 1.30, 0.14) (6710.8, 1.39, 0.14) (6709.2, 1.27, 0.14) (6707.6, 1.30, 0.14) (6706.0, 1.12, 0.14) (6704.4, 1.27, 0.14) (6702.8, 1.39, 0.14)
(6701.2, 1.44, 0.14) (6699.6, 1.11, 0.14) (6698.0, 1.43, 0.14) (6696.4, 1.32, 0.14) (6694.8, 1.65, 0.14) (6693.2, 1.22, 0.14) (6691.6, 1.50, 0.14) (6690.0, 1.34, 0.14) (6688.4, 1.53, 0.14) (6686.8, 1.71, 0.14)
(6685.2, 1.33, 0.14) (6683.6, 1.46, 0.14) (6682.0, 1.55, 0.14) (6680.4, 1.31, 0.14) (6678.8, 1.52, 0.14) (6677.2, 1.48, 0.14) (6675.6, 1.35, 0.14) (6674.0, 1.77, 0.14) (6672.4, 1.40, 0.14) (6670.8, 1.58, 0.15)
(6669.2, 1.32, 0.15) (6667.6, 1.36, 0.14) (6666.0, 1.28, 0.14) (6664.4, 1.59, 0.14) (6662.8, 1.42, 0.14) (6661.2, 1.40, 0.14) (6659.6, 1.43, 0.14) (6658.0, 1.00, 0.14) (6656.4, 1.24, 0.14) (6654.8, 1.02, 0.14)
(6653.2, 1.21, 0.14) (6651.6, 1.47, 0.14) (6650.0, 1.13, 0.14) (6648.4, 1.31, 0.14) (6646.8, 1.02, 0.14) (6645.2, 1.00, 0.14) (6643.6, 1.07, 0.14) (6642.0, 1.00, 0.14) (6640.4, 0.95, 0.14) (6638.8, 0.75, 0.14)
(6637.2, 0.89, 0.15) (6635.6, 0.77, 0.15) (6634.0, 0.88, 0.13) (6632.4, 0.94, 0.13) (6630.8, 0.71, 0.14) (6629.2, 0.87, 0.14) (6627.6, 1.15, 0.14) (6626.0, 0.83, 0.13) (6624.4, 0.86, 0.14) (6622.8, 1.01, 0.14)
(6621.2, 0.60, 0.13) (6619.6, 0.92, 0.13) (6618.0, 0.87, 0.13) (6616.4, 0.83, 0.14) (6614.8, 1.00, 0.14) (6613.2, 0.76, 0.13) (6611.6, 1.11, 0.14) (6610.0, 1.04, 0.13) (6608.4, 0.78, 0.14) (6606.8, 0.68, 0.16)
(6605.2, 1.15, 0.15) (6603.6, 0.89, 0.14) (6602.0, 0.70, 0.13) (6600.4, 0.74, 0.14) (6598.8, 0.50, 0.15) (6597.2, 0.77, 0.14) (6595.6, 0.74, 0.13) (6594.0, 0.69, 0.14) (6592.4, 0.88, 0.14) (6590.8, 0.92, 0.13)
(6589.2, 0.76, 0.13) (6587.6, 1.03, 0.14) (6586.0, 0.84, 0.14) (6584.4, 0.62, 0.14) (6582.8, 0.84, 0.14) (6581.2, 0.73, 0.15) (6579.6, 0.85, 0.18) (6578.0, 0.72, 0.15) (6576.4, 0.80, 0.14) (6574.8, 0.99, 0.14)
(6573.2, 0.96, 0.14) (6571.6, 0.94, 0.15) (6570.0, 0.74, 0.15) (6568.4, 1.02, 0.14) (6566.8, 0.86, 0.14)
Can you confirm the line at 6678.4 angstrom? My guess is Mg II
